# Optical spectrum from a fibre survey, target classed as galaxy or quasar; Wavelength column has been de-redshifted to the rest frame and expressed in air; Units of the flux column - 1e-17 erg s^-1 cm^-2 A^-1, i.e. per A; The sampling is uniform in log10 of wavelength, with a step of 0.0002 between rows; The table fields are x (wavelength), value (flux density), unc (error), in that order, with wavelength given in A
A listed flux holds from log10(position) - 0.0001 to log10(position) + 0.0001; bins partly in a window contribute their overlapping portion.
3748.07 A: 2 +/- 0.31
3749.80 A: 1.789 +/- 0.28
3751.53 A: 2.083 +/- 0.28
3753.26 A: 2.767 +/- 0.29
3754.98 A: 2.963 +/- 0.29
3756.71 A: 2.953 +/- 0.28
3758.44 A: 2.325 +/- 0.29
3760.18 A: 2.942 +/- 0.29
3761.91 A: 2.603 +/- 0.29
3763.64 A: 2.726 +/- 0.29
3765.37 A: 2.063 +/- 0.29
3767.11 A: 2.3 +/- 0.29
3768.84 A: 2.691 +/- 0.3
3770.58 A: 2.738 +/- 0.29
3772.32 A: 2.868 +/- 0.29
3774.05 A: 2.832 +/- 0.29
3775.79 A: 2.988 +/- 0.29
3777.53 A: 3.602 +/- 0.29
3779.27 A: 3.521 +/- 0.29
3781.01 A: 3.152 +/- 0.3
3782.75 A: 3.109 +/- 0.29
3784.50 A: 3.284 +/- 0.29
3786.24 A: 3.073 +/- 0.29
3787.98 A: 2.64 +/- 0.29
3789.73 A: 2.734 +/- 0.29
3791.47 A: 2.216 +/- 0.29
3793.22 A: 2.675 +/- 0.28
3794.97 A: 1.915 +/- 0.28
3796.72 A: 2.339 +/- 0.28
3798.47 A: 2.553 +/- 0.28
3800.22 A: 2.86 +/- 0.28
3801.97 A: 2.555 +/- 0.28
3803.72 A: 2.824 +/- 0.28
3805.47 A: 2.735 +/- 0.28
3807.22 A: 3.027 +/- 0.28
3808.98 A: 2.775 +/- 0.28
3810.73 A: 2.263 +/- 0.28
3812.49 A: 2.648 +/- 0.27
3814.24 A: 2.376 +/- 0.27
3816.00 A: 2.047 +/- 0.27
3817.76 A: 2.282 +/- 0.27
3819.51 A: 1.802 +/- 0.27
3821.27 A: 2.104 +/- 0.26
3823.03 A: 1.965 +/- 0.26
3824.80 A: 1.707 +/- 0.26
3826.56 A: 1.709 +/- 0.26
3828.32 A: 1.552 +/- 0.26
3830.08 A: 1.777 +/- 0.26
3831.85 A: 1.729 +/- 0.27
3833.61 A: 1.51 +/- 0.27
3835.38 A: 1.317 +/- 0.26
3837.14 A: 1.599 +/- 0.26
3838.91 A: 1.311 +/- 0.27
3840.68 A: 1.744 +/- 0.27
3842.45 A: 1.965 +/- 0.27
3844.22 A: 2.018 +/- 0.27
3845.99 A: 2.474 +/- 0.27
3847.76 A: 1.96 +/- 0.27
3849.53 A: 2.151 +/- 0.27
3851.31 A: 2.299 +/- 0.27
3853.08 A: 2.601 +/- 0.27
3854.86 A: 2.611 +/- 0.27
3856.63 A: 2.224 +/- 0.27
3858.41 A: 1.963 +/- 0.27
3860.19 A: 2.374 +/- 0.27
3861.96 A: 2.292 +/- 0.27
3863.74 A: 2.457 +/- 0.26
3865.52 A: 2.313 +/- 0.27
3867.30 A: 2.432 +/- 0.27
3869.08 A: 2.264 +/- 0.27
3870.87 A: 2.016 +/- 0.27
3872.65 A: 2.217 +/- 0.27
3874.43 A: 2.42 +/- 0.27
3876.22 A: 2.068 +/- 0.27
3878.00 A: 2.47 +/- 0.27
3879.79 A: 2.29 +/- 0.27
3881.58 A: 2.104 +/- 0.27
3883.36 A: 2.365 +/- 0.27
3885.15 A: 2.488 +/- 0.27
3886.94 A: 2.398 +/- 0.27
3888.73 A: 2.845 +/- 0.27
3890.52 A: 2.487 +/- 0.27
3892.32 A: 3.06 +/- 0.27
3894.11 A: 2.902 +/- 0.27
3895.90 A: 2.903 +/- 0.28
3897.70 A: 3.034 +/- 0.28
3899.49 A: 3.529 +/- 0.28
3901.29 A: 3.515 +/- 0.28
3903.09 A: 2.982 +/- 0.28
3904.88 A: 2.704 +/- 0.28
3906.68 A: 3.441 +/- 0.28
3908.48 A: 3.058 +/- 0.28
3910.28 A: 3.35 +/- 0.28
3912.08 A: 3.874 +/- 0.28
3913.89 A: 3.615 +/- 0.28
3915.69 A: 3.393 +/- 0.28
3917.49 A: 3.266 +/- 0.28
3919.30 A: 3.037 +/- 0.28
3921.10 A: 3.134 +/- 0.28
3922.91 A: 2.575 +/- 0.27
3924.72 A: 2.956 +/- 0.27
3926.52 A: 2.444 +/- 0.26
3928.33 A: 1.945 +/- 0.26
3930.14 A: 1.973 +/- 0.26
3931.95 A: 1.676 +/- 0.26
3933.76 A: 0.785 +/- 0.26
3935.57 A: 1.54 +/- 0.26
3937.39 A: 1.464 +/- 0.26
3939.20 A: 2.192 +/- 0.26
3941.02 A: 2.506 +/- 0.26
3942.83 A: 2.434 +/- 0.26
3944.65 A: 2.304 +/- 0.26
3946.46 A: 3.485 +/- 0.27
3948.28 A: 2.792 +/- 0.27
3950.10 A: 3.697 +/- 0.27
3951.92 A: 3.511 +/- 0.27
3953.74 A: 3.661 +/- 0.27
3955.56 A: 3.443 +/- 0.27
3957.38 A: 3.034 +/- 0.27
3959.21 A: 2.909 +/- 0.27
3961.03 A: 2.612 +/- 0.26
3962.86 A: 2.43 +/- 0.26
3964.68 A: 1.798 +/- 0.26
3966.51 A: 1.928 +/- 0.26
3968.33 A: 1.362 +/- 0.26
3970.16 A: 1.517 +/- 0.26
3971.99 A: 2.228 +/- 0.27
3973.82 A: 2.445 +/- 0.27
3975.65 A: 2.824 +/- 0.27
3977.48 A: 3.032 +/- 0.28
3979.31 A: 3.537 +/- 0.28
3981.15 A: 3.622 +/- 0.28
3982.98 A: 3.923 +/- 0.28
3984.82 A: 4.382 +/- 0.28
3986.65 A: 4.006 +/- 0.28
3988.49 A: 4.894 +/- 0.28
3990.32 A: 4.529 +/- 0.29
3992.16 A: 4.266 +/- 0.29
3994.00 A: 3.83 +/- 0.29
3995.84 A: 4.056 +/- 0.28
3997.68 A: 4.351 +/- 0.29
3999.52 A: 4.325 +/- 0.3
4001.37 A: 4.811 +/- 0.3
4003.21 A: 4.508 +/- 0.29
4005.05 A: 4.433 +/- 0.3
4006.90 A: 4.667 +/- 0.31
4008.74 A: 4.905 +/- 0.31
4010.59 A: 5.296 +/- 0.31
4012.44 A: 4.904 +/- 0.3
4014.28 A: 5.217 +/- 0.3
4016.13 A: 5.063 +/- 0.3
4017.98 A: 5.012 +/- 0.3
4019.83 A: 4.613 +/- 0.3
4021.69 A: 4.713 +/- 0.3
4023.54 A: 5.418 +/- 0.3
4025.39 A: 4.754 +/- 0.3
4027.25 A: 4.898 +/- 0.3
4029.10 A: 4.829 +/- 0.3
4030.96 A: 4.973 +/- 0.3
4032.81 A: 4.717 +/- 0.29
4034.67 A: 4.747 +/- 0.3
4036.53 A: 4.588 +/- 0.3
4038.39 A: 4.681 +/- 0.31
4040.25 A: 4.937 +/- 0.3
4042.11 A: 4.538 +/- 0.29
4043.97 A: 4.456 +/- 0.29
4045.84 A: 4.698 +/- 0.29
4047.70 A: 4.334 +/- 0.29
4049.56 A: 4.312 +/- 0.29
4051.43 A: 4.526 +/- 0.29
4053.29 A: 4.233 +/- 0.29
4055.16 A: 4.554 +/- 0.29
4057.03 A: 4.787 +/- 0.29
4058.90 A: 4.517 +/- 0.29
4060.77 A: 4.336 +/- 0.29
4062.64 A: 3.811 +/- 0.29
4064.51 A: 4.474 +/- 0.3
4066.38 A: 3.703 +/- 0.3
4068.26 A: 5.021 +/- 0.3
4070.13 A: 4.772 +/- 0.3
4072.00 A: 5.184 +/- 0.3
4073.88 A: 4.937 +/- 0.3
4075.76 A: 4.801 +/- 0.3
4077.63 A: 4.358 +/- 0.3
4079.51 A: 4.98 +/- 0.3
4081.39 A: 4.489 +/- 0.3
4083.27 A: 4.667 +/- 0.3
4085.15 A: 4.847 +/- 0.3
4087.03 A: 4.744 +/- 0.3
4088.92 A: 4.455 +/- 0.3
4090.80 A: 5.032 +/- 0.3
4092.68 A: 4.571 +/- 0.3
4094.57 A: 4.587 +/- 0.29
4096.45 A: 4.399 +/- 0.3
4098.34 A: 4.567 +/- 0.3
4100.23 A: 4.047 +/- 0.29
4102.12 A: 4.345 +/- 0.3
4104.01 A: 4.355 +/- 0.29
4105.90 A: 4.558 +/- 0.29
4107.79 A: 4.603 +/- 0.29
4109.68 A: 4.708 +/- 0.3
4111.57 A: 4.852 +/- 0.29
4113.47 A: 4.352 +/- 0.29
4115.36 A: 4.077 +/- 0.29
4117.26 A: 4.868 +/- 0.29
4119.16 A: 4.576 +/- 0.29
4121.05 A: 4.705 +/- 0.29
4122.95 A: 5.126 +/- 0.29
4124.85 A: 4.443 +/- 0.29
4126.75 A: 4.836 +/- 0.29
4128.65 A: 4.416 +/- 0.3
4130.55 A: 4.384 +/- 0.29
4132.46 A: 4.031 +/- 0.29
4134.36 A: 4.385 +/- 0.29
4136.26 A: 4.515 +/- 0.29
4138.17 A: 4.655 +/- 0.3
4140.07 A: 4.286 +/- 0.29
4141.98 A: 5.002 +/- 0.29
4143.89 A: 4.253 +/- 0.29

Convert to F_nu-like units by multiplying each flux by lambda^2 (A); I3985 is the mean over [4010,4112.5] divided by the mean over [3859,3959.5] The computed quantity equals 1.9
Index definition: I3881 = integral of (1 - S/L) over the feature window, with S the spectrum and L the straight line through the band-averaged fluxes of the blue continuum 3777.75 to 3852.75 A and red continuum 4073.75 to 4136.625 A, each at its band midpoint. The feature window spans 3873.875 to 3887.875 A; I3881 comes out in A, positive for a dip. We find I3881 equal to 2.5 A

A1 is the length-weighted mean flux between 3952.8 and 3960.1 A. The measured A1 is 3.26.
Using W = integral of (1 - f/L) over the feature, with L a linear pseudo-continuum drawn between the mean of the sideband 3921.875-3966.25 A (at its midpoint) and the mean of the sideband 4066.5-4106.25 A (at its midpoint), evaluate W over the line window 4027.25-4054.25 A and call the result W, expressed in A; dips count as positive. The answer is -4.7 A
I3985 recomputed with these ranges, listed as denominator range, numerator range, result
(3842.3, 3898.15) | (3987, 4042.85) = 2.12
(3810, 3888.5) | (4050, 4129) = 2.44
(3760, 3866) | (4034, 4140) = 2.21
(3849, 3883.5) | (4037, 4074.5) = 2.17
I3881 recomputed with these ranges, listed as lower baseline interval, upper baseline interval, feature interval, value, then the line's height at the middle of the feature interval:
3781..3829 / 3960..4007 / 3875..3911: 1.9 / 2.95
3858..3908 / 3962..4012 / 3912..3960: 6.4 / 3.13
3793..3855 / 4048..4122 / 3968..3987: 3.0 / 3.56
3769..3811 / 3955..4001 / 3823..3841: 8.0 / 2.91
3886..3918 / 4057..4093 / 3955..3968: 4.0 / 3.64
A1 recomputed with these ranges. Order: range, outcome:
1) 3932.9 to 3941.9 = 1.7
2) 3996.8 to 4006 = 4.48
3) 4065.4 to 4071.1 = 4.51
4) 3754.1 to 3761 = 2.79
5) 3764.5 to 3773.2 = 2.53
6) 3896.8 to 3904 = 3.27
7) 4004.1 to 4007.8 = 4.55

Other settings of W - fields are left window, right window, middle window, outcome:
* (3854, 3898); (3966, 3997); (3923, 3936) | 4.2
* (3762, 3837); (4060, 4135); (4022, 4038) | -3.0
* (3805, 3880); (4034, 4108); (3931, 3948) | 5.9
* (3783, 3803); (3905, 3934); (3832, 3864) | 8.1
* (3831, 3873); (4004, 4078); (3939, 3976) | 9.3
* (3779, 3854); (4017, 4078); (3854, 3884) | 5.7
